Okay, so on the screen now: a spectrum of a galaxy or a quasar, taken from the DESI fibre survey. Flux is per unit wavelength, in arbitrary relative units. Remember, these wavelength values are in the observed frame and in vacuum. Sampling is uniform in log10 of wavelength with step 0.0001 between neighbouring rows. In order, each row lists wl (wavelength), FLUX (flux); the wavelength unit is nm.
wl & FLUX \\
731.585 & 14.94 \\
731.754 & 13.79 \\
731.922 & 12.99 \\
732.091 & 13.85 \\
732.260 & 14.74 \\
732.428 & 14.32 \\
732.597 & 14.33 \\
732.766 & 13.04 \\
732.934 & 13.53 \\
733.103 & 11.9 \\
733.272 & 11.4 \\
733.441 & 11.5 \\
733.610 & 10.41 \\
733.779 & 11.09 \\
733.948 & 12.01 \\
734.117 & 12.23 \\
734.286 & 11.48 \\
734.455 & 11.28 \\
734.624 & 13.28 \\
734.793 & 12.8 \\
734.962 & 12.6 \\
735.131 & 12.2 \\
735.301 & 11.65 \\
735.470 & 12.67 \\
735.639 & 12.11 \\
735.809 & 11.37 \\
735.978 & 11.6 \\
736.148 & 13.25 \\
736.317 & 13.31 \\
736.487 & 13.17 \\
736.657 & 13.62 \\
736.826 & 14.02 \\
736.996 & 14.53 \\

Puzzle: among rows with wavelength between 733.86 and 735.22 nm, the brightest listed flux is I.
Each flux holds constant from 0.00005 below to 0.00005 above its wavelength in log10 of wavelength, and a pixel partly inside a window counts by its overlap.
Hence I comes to 13.28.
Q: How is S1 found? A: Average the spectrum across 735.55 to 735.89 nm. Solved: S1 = 11.7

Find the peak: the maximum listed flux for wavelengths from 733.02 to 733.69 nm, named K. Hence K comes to 11.9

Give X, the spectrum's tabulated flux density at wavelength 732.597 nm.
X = 14.33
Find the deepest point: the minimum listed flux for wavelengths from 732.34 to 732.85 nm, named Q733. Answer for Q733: 13.04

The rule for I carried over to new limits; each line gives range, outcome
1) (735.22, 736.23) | 13.25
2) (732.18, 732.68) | 14.74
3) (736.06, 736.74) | 13.62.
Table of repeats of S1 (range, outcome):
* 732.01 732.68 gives 14.3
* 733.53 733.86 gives 10.7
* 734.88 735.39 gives 12.1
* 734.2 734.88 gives 12.2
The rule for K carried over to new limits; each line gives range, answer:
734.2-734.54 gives 11.48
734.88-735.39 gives 12.6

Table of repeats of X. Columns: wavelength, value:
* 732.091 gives 13.85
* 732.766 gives 13.04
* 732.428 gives 14.32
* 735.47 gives 12.67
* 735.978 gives 11.6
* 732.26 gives 14.74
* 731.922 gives 12.99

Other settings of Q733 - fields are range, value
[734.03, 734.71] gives 11.28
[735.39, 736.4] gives 11.37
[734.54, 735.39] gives 11.65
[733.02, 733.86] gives 10.41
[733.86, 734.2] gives 12.01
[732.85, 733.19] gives 11.9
